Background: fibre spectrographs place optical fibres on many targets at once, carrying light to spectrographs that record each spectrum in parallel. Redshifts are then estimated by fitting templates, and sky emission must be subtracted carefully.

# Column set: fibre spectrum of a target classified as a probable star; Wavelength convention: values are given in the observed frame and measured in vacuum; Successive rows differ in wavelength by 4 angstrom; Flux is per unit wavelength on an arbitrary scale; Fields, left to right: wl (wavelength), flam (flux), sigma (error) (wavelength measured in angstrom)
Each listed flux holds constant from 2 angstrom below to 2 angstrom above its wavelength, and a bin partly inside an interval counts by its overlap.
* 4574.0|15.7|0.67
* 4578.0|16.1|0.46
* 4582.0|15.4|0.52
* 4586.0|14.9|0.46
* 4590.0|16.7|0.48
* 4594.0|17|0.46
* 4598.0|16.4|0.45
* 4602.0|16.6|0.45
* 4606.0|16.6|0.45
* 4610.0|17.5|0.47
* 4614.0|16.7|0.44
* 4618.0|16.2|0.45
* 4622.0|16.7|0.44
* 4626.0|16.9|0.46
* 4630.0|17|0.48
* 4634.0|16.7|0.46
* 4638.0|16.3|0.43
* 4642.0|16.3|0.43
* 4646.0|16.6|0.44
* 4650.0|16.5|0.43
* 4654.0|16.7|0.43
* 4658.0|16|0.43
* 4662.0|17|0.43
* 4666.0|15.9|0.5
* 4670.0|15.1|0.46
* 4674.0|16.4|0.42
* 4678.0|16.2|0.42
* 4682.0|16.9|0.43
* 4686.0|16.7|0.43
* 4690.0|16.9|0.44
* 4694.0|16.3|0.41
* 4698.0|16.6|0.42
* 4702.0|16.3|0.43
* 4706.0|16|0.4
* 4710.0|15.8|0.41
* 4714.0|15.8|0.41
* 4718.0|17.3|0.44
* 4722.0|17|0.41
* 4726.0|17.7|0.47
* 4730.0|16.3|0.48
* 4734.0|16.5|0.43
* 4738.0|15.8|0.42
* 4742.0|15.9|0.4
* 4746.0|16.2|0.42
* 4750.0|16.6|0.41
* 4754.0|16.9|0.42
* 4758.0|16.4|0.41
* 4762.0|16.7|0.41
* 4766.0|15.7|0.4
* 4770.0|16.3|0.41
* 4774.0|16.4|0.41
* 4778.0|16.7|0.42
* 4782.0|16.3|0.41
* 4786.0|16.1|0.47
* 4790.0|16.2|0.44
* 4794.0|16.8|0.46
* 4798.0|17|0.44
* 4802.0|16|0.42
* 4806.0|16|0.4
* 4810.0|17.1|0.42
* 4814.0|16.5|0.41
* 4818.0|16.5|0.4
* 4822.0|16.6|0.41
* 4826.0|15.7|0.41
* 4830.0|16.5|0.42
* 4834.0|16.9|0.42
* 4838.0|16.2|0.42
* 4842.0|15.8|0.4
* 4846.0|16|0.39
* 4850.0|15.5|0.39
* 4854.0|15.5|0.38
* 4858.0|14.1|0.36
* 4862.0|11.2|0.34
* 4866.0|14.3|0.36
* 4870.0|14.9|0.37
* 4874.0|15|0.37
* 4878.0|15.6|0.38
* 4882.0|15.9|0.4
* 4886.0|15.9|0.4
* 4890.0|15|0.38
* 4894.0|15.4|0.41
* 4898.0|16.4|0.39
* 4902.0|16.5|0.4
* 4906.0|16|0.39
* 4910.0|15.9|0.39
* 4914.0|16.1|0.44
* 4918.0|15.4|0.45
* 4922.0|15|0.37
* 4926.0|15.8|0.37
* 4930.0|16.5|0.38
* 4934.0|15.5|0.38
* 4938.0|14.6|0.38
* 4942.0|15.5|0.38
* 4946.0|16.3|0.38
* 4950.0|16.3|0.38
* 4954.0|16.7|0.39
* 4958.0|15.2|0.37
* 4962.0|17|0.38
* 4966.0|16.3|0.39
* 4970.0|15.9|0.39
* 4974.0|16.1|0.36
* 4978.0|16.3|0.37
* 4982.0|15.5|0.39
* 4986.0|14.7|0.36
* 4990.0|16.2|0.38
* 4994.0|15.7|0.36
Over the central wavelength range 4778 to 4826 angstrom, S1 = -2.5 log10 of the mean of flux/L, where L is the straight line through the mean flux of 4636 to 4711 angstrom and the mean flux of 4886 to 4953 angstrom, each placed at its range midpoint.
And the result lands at -0.03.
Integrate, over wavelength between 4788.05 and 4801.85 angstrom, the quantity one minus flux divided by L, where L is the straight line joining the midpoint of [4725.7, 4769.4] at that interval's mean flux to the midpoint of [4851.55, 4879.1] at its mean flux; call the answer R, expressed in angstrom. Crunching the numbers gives -0.9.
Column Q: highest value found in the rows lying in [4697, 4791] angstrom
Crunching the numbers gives 17.7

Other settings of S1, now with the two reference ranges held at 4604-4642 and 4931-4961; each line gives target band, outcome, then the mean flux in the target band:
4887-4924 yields 0.01 mag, 15.7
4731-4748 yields 0.02 mag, 16.1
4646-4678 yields 0.02 mag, 16.2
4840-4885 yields 0.08 mag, 14.9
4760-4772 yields 0.00 mag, 16.2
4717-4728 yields -0.06 mag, 17.3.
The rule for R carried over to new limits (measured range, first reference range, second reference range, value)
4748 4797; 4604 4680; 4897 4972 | -0.59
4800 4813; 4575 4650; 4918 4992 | -0.21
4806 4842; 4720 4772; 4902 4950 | -0.62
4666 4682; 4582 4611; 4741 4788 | 0.36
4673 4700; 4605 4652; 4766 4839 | 0.01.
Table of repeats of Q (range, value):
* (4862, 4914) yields 16.5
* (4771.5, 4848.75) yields 17.1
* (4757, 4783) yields 16.7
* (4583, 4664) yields 17.5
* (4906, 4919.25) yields 16.1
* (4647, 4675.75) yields 17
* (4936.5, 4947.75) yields 16.3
